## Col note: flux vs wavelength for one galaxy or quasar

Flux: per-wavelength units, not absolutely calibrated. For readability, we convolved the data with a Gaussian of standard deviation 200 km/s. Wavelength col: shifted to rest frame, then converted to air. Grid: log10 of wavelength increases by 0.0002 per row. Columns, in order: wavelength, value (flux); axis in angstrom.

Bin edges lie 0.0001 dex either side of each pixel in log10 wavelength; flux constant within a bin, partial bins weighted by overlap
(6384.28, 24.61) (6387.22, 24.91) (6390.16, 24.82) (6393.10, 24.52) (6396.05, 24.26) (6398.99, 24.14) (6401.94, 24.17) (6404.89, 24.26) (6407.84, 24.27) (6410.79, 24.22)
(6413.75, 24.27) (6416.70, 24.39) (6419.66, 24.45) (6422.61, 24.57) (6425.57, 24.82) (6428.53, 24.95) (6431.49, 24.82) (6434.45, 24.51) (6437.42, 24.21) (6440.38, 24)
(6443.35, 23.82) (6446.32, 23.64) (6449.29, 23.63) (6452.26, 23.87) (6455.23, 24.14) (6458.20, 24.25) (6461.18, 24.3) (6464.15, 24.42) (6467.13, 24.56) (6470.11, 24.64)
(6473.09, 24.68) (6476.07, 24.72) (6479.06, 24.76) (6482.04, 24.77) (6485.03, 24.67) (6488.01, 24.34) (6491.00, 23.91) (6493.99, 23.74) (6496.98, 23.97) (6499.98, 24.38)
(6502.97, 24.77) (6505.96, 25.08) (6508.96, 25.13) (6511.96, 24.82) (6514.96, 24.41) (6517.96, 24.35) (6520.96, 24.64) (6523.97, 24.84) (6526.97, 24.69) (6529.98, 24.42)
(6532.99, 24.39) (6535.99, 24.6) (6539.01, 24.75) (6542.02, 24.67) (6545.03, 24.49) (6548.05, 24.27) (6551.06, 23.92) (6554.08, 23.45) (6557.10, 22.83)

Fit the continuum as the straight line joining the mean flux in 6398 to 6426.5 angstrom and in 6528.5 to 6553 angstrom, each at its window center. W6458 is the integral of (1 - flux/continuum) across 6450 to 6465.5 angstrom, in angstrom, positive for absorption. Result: 0.1 angstrom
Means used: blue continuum 24.3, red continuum 24.4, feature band 24.2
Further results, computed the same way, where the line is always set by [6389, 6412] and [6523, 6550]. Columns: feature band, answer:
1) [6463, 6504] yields 0.0 angstrom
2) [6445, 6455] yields 0.3 angstrom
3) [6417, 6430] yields -0.2 angstrom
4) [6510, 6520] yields 0.0 angstrom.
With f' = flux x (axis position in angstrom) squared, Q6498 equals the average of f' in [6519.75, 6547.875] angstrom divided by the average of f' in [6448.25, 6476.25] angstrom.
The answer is 1.03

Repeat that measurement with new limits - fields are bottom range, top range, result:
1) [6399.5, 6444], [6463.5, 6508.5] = 1.03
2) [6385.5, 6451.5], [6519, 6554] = 1.04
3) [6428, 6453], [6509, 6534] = 1.05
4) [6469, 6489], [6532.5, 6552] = 1.01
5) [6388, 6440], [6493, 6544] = 1.04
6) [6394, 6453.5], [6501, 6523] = 1.05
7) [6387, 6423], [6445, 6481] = 1.02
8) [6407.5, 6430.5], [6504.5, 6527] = 1.04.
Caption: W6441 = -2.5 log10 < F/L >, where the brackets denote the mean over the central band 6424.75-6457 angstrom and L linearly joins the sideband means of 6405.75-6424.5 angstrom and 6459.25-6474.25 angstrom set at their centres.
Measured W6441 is 0.01 mag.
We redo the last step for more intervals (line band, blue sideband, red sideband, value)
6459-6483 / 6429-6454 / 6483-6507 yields -0.02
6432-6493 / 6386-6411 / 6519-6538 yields 0.01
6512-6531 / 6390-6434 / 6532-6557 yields -0.01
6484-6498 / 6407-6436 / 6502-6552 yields 0.02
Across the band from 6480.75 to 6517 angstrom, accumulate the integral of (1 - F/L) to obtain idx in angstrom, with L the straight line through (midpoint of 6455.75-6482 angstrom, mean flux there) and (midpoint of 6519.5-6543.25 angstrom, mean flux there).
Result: 0.12 angstrom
